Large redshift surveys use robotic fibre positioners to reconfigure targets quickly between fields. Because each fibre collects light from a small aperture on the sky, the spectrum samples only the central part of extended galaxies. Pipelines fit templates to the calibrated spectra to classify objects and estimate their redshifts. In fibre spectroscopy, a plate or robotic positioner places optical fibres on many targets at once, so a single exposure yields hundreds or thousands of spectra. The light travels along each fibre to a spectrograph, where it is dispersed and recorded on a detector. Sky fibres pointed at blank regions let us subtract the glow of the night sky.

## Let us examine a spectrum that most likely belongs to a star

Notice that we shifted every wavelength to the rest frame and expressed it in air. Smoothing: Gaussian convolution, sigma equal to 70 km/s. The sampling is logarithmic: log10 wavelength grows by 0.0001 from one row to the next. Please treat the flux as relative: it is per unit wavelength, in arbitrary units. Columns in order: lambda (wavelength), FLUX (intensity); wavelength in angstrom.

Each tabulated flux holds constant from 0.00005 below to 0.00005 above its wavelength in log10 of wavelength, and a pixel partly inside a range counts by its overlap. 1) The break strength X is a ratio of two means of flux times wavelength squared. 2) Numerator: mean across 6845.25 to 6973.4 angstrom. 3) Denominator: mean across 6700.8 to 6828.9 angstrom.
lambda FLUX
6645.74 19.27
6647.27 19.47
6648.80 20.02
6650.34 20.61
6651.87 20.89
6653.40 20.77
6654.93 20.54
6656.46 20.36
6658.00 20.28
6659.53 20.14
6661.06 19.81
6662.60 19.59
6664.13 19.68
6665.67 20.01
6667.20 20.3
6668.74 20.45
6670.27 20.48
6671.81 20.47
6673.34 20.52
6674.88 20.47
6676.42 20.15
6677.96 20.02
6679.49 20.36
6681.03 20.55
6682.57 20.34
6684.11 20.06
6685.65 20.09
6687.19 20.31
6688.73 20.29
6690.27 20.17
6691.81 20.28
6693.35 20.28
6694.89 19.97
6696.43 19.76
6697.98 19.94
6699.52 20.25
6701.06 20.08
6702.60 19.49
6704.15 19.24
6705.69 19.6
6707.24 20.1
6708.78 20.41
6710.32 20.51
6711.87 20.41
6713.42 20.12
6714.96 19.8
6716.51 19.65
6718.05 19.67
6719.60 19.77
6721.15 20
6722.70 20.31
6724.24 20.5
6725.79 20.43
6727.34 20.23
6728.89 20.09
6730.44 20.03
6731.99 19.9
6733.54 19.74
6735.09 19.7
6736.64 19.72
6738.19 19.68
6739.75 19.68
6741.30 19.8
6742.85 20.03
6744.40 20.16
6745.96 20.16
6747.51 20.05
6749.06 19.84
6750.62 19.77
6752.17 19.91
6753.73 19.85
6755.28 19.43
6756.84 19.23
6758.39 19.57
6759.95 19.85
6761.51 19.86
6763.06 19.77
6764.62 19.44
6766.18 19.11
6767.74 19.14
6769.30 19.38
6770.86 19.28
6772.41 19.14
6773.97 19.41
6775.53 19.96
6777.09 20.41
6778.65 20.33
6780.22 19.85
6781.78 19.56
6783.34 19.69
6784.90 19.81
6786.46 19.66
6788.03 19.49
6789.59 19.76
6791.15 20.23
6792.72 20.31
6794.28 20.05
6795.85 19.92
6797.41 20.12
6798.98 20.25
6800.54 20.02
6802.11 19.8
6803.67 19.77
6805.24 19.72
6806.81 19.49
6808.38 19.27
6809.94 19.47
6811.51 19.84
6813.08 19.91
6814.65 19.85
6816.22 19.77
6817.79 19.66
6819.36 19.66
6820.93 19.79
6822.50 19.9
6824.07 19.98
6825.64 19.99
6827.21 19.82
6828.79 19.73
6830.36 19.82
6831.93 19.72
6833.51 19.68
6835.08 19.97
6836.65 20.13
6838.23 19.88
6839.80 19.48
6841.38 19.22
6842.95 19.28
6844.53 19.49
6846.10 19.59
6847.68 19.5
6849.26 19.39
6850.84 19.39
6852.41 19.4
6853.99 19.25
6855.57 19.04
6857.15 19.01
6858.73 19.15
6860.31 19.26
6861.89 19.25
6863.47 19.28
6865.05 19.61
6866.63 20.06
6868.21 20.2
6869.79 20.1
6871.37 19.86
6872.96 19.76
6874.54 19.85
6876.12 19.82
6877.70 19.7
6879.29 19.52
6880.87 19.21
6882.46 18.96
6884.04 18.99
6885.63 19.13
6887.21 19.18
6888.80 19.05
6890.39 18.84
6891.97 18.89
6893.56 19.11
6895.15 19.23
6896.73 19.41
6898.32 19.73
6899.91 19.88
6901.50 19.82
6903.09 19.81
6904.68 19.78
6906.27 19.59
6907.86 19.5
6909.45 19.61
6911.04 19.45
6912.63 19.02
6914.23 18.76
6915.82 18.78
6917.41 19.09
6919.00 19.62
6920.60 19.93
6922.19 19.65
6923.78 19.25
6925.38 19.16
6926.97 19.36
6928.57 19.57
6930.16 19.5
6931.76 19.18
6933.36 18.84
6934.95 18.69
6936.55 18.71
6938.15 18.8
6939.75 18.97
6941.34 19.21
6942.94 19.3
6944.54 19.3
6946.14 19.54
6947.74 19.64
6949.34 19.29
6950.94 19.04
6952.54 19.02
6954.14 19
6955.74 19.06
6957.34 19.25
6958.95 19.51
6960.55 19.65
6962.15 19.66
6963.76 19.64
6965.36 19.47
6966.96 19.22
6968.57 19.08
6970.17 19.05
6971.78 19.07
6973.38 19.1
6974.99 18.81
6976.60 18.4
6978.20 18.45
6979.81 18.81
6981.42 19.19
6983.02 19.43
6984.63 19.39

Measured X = 1.02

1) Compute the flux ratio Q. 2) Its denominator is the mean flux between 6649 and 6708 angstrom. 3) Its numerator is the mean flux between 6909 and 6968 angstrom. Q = 0.95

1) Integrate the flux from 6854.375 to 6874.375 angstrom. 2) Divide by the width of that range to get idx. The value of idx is 19.5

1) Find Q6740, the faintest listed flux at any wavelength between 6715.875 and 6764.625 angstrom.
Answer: 19.23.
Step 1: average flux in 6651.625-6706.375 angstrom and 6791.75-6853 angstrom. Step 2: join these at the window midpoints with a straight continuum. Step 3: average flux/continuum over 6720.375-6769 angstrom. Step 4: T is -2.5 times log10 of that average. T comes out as 0.01 mag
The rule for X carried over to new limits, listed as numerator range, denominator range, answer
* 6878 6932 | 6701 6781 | 1.02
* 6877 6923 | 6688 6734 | 1.02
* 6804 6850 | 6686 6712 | 1.02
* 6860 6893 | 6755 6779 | 1.03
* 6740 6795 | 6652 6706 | 1.01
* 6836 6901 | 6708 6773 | 1.02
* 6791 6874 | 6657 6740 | 1.02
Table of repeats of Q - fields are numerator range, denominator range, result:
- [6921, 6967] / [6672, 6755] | 0.96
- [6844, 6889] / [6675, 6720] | 0.97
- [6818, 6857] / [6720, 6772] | 0.99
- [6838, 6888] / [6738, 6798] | 0.98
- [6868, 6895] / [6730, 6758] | 0.98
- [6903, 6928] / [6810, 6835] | 0.98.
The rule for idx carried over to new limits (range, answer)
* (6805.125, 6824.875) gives 19.7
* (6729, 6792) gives 19.7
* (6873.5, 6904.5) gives 19.4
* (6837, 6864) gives 19.4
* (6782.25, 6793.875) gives 19.9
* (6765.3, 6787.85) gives 19.6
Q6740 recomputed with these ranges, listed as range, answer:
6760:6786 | 19.11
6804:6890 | 18.96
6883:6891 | 18.84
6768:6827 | 19.14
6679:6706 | 19.24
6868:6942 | 18.69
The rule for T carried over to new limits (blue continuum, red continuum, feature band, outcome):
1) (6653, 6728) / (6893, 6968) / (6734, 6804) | 0.01 mag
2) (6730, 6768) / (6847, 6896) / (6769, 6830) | -0.01 mag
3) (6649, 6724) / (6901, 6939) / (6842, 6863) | 0.01 mag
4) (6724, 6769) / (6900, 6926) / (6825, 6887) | 0.00 mag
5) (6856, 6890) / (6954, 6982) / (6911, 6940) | 0.01 mag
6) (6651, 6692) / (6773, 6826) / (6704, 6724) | 0.01 mag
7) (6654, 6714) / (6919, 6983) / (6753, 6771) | 0.02 mag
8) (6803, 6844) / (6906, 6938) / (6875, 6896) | 0.01 mag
